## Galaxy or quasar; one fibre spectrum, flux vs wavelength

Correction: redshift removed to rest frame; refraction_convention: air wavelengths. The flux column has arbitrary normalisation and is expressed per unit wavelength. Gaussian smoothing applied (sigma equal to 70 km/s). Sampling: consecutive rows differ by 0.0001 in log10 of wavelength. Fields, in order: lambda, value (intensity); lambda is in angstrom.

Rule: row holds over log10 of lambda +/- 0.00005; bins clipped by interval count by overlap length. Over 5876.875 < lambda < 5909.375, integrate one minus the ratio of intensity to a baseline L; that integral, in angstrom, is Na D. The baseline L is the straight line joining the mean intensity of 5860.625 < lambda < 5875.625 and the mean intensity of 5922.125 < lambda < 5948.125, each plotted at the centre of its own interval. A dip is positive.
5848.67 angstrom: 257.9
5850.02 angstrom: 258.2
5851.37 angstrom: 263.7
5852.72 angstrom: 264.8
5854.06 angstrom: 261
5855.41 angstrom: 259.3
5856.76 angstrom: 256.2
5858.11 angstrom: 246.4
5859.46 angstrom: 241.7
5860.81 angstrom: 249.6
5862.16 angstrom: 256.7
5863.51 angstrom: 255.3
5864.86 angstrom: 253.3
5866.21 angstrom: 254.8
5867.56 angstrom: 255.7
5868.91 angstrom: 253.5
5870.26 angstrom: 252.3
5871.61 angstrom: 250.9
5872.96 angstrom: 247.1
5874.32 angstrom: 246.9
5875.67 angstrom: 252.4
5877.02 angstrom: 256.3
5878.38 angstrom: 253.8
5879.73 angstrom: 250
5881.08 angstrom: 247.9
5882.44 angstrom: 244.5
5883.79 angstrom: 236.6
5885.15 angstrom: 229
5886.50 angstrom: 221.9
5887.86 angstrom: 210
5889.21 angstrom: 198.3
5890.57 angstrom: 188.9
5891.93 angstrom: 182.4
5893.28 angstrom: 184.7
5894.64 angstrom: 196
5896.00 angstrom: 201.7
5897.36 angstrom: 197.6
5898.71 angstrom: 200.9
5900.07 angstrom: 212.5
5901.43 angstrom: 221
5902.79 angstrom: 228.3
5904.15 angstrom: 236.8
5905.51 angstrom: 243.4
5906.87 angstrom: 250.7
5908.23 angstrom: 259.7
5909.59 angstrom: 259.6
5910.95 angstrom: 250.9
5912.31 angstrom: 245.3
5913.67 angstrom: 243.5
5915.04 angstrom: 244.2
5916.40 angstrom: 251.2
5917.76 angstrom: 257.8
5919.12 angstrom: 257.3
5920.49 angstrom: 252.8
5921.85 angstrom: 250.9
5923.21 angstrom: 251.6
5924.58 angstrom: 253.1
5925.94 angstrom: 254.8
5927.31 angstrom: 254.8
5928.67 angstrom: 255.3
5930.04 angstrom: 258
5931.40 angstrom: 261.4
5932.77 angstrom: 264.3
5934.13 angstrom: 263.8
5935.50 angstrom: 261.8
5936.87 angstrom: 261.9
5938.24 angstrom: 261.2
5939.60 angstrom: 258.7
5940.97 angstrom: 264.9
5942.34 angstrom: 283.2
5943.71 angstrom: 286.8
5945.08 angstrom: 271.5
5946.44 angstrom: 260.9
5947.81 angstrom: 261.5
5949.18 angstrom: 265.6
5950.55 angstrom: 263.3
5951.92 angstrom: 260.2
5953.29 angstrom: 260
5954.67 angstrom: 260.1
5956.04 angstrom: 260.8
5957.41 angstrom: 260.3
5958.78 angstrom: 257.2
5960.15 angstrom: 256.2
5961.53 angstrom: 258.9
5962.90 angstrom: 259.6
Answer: 4.21 angstrom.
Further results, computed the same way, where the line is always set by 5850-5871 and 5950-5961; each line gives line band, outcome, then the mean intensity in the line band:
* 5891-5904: 2.7 angstrom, 204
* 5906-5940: 0.4 angstrom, 255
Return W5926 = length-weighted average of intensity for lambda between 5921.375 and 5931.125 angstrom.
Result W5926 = 255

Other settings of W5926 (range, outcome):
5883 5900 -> 205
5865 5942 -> 241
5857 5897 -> 235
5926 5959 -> 263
